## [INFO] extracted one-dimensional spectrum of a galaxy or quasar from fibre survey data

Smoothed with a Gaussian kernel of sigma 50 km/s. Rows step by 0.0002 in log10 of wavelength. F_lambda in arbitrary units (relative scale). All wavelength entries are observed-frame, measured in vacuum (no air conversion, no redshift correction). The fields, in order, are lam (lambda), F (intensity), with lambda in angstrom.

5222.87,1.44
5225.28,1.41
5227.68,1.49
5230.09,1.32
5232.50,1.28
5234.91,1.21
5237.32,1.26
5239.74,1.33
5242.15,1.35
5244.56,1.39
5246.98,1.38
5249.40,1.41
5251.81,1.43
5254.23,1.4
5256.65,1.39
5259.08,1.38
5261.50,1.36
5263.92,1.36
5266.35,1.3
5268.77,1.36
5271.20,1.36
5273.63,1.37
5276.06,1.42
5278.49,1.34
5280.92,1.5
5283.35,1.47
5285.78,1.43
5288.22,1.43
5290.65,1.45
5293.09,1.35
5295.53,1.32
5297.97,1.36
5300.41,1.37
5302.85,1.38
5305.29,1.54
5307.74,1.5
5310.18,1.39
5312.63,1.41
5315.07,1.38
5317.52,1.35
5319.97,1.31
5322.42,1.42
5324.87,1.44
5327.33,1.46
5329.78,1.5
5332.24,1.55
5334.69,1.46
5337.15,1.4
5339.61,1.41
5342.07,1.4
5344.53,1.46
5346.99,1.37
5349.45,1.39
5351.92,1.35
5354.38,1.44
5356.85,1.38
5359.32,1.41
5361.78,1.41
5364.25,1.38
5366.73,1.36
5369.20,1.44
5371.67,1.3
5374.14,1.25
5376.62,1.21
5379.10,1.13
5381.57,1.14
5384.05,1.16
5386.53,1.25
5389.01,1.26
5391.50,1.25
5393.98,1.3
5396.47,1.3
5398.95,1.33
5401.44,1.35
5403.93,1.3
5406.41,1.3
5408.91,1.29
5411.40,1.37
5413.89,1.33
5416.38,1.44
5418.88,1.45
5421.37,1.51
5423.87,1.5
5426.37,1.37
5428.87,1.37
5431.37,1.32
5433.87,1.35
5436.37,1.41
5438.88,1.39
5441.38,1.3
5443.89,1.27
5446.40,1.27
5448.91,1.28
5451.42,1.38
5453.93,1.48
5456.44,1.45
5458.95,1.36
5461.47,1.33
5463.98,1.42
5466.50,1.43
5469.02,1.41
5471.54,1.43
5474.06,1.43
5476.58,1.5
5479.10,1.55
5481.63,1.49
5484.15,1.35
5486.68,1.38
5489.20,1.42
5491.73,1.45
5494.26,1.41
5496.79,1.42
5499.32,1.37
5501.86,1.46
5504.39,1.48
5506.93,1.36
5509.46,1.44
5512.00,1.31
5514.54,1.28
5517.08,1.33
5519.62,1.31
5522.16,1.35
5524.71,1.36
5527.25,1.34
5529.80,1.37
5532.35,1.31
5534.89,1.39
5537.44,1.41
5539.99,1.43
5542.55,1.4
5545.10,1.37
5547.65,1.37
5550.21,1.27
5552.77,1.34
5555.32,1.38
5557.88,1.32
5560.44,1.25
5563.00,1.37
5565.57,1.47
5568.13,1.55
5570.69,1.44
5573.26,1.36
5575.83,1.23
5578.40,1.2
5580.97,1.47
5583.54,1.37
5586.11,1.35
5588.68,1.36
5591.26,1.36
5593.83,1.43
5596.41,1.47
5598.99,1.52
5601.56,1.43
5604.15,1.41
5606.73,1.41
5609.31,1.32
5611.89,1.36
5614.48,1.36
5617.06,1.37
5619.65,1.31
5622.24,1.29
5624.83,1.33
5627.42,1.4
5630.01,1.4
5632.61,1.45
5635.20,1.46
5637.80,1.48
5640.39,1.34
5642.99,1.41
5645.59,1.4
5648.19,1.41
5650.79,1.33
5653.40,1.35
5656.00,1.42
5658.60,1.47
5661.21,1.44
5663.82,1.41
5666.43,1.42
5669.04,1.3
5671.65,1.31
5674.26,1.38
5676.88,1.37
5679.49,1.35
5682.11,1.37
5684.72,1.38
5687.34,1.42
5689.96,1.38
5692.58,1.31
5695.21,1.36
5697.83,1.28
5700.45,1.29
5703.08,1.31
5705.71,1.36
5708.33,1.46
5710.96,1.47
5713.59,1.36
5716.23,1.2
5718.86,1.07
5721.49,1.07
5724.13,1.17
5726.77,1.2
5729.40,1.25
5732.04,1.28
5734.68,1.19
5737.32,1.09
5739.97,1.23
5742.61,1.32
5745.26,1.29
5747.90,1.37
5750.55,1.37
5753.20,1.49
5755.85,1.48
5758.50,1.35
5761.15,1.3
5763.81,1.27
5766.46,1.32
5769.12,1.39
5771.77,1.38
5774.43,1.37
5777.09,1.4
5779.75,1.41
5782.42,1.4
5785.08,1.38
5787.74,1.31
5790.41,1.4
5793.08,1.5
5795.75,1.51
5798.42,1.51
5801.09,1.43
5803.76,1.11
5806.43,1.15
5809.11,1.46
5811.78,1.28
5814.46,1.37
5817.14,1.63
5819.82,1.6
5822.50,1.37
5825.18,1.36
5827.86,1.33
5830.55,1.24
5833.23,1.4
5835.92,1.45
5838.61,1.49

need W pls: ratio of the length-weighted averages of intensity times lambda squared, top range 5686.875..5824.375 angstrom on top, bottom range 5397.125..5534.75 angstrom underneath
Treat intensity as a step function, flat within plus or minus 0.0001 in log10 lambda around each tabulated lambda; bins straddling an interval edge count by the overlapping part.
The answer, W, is 1.07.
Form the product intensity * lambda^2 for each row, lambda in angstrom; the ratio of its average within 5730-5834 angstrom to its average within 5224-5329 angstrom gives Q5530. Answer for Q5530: 1.2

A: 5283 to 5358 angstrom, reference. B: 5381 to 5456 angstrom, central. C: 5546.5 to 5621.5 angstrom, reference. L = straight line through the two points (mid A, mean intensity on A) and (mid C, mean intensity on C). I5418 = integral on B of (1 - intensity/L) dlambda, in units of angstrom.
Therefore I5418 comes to 3.3 angstrom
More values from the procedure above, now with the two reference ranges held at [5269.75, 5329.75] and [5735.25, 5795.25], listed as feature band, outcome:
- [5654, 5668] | -0.6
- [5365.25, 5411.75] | 4.0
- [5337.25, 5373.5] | 0.3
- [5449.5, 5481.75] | -1.0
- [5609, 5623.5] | 0.4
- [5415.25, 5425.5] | -0.6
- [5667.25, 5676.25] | 0.2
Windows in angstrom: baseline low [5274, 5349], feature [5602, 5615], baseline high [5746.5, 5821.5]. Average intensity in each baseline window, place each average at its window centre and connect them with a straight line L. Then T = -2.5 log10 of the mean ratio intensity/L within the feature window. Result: 0.02 mag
